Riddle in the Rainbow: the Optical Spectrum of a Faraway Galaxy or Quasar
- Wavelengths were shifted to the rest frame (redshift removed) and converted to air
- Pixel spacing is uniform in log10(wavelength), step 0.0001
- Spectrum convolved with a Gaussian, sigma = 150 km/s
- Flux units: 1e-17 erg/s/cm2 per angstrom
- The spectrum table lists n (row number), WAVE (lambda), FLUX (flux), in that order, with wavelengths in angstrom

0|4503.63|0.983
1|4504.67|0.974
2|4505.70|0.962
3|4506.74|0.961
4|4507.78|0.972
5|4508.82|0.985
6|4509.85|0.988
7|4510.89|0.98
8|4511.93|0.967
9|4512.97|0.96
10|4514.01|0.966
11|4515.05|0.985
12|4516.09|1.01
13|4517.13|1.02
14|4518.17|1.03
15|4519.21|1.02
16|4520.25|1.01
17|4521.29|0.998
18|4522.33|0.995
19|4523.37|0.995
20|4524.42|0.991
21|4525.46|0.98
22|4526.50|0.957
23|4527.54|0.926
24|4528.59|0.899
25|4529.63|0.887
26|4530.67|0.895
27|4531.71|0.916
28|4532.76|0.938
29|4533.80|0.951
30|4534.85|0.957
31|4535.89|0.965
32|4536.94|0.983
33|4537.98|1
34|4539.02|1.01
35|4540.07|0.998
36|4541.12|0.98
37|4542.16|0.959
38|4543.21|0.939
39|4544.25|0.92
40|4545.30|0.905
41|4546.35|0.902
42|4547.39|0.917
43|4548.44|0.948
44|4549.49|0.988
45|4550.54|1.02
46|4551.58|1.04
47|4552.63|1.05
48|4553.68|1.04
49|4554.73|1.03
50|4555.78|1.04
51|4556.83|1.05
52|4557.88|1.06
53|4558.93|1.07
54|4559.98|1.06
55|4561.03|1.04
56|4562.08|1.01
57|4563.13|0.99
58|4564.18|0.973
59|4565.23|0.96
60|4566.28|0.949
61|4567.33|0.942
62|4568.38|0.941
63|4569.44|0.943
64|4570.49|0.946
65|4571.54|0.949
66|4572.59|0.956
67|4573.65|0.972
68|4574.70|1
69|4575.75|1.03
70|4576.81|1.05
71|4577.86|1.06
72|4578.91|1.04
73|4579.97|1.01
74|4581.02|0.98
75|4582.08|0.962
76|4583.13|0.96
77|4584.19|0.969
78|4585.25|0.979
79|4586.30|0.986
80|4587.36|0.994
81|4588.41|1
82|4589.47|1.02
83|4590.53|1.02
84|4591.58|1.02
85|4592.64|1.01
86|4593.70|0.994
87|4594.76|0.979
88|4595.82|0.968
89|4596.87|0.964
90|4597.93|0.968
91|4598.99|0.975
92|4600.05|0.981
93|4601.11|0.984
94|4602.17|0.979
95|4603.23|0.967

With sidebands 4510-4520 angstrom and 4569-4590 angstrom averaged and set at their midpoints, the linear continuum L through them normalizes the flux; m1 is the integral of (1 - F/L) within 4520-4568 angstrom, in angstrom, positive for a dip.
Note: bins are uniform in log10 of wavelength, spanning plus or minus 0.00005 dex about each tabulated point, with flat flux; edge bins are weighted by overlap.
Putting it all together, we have 0.6 angstrom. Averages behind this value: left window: 0.993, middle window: 0.979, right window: 0.991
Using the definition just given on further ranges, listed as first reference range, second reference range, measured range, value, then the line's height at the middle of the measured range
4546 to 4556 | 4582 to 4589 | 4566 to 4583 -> 0.0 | 0.986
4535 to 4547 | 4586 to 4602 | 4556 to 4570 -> -0.4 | 0.973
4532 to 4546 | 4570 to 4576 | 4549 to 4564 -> -1.0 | 0.967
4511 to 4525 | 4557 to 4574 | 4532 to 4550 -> 0.6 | 0.991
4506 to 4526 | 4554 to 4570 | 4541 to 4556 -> 0.3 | 1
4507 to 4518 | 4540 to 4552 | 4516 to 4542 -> 0.0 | 0.971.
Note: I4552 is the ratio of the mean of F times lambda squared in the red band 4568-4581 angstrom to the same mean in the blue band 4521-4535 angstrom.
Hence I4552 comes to 1.07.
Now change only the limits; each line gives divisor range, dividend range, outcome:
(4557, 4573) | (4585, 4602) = 1.02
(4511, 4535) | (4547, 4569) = 1.06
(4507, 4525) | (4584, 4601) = 1.03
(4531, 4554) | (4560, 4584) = 1.03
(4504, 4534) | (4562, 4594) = 1.04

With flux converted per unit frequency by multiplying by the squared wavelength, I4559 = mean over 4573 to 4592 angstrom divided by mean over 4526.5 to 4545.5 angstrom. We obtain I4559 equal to 1.08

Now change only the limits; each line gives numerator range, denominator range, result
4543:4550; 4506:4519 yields 0.96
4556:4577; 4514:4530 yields 1.03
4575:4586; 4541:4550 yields 1.09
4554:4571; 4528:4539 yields 1.08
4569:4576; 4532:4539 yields 1.02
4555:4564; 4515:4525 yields 1.05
